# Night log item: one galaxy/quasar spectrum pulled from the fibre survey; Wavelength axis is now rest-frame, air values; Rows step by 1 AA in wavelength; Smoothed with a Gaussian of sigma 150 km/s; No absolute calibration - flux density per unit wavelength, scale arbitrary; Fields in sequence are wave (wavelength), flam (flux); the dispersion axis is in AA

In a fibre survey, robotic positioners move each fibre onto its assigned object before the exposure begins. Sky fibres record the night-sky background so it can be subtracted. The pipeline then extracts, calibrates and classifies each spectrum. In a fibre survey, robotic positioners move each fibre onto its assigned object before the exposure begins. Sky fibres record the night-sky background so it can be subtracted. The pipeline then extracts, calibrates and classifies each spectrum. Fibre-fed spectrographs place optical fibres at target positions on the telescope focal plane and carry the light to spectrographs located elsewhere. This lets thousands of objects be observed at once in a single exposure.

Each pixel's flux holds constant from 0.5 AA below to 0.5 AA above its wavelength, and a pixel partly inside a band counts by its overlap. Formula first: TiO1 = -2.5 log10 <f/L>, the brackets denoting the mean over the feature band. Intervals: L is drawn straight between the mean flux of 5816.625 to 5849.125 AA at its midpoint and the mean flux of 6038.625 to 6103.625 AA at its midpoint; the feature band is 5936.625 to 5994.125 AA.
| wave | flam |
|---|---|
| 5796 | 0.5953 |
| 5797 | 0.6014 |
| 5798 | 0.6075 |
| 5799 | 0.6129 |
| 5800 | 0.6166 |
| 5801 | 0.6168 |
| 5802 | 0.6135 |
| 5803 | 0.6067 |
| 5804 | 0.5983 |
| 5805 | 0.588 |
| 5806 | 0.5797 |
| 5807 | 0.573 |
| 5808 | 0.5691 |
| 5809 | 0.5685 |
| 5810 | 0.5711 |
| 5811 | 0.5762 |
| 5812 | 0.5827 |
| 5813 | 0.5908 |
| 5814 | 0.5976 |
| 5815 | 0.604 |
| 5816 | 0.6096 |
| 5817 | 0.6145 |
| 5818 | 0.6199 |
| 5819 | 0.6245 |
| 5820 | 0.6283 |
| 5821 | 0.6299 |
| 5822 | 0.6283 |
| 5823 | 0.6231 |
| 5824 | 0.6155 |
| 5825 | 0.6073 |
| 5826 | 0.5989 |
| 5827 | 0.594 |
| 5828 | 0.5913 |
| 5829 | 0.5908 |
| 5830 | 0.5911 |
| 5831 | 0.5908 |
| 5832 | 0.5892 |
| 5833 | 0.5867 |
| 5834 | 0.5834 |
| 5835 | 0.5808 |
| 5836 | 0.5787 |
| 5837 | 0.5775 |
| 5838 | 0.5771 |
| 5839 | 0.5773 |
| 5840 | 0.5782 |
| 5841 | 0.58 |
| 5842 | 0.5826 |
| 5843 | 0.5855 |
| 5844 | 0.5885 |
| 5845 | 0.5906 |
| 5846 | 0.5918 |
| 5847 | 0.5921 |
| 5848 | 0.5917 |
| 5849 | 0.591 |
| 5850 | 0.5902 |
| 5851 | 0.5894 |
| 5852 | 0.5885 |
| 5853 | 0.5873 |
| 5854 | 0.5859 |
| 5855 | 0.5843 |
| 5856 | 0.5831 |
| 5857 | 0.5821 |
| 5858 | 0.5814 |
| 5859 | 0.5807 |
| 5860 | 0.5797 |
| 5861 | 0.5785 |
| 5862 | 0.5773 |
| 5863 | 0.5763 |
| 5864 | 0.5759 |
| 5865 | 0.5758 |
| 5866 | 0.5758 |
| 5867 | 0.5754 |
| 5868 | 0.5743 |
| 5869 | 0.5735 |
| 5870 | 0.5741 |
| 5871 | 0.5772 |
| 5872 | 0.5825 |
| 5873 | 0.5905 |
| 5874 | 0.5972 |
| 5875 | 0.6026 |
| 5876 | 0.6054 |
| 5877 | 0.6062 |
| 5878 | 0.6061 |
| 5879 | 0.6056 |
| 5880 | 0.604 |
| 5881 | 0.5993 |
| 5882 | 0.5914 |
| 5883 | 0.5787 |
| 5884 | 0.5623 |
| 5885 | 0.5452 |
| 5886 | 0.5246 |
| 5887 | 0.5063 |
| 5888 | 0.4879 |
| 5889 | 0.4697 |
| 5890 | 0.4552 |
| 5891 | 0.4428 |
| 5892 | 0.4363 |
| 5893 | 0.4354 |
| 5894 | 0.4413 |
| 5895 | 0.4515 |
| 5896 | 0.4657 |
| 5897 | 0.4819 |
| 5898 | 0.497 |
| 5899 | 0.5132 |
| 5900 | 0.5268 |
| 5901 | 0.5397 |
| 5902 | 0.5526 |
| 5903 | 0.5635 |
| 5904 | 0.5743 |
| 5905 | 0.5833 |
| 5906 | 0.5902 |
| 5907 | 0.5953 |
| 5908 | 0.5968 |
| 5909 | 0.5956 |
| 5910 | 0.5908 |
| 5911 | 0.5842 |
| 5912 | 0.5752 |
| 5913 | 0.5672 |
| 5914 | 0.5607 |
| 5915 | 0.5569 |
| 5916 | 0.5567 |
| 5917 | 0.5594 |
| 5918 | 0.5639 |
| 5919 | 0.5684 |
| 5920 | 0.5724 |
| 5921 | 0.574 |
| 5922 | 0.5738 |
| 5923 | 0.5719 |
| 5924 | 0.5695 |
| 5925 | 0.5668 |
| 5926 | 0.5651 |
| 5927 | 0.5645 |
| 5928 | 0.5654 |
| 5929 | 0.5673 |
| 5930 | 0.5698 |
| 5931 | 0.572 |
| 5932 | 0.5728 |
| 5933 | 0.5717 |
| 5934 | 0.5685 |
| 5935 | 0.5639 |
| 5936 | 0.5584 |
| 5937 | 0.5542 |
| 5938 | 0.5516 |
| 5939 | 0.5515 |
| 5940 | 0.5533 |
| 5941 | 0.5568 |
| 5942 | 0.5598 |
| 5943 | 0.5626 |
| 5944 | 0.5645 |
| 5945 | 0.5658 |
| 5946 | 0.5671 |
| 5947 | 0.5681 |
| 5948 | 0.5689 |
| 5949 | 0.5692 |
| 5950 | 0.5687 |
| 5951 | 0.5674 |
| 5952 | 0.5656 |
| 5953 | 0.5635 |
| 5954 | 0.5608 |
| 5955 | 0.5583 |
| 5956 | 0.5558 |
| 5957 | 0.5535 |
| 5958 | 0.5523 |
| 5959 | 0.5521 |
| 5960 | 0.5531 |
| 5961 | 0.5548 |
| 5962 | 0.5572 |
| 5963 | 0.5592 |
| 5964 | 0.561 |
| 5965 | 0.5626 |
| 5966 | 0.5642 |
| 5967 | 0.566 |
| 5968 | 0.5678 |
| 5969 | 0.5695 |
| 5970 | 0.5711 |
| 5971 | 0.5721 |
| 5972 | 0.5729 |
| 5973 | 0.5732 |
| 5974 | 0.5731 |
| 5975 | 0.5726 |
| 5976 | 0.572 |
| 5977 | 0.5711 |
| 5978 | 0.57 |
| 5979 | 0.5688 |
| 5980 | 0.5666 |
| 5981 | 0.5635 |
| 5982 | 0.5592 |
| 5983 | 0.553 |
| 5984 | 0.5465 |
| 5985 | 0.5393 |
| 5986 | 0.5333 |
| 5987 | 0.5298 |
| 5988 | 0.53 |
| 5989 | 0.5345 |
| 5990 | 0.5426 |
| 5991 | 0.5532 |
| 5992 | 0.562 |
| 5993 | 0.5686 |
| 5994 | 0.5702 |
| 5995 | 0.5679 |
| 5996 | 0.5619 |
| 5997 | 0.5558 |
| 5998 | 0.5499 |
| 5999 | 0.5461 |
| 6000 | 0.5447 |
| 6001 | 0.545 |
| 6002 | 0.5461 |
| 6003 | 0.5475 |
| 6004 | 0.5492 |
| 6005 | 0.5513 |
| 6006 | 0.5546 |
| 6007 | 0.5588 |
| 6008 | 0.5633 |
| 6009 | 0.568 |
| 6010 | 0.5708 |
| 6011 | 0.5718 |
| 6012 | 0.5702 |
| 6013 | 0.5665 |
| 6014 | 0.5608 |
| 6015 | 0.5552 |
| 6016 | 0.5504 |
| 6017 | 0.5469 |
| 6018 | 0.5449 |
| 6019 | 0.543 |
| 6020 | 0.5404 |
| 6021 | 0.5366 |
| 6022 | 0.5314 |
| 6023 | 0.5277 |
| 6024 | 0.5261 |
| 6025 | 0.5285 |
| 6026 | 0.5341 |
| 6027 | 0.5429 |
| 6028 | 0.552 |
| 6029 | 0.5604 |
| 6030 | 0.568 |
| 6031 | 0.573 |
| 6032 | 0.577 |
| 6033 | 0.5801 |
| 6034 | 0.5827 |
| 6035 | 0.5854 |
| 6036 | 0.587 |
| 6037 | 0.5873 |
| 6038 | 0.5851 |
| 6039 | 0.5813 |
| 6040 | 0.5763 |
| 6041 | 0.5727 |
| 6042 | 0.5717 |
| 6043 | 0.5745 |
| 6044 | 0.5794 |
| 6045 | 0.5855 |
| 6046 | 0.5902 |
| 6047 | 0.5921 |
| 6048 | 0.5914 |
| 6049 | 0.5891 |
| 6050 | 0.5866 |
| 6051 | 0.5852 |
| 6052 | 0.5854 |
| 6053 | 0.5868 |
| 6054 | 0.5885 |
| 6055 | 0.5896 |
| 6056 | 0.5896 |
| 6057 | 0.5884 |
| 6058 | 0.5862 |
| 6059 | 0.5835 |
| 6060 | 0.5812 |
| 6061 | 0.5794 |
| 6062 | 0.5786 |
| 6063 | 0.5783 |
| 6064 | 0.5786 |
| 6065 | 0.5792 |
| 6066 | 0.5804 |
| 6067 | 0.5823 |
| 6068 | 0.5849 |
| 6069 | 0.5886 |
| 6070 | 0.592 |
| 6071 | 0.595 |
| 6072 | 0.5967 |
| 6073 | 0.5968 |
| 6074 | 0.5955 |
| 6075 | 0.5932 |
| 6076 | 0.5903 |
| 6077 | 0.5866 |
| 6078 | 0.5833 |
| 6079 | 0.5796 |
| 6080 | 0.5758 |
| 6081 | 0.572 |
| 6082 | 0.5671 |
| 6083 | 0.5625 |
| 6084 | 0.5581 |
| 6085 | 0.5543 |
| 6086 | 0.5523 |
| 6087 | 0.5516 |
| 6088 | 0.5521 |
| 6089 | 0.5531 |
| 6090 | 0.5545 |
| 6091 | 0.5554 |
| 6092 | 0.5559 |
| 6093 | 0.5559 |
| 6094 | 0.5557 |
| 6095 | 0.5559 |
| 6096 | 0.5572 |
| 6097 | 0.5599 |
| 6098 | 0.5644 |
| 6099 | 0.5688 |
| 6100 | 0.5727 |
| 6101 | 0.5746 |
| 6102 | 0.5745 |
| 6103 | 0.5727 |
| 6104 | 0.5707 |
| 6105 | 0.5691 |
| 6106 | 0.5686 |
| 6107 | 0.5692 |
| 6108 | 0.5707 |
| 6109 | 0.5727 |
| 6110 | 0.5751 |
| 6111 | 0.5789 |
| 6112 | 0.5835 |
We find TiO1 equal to 0.05 mag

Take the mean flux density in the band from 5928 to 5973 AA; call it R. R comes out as 0.563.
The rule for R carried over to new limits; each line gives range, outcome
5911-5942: 0.565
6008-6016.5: 0.564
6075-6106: 0.566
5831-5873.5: 0.583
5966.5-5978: 0.571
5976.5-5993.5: 0.552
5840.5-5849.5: 0.588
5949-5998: 0.56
